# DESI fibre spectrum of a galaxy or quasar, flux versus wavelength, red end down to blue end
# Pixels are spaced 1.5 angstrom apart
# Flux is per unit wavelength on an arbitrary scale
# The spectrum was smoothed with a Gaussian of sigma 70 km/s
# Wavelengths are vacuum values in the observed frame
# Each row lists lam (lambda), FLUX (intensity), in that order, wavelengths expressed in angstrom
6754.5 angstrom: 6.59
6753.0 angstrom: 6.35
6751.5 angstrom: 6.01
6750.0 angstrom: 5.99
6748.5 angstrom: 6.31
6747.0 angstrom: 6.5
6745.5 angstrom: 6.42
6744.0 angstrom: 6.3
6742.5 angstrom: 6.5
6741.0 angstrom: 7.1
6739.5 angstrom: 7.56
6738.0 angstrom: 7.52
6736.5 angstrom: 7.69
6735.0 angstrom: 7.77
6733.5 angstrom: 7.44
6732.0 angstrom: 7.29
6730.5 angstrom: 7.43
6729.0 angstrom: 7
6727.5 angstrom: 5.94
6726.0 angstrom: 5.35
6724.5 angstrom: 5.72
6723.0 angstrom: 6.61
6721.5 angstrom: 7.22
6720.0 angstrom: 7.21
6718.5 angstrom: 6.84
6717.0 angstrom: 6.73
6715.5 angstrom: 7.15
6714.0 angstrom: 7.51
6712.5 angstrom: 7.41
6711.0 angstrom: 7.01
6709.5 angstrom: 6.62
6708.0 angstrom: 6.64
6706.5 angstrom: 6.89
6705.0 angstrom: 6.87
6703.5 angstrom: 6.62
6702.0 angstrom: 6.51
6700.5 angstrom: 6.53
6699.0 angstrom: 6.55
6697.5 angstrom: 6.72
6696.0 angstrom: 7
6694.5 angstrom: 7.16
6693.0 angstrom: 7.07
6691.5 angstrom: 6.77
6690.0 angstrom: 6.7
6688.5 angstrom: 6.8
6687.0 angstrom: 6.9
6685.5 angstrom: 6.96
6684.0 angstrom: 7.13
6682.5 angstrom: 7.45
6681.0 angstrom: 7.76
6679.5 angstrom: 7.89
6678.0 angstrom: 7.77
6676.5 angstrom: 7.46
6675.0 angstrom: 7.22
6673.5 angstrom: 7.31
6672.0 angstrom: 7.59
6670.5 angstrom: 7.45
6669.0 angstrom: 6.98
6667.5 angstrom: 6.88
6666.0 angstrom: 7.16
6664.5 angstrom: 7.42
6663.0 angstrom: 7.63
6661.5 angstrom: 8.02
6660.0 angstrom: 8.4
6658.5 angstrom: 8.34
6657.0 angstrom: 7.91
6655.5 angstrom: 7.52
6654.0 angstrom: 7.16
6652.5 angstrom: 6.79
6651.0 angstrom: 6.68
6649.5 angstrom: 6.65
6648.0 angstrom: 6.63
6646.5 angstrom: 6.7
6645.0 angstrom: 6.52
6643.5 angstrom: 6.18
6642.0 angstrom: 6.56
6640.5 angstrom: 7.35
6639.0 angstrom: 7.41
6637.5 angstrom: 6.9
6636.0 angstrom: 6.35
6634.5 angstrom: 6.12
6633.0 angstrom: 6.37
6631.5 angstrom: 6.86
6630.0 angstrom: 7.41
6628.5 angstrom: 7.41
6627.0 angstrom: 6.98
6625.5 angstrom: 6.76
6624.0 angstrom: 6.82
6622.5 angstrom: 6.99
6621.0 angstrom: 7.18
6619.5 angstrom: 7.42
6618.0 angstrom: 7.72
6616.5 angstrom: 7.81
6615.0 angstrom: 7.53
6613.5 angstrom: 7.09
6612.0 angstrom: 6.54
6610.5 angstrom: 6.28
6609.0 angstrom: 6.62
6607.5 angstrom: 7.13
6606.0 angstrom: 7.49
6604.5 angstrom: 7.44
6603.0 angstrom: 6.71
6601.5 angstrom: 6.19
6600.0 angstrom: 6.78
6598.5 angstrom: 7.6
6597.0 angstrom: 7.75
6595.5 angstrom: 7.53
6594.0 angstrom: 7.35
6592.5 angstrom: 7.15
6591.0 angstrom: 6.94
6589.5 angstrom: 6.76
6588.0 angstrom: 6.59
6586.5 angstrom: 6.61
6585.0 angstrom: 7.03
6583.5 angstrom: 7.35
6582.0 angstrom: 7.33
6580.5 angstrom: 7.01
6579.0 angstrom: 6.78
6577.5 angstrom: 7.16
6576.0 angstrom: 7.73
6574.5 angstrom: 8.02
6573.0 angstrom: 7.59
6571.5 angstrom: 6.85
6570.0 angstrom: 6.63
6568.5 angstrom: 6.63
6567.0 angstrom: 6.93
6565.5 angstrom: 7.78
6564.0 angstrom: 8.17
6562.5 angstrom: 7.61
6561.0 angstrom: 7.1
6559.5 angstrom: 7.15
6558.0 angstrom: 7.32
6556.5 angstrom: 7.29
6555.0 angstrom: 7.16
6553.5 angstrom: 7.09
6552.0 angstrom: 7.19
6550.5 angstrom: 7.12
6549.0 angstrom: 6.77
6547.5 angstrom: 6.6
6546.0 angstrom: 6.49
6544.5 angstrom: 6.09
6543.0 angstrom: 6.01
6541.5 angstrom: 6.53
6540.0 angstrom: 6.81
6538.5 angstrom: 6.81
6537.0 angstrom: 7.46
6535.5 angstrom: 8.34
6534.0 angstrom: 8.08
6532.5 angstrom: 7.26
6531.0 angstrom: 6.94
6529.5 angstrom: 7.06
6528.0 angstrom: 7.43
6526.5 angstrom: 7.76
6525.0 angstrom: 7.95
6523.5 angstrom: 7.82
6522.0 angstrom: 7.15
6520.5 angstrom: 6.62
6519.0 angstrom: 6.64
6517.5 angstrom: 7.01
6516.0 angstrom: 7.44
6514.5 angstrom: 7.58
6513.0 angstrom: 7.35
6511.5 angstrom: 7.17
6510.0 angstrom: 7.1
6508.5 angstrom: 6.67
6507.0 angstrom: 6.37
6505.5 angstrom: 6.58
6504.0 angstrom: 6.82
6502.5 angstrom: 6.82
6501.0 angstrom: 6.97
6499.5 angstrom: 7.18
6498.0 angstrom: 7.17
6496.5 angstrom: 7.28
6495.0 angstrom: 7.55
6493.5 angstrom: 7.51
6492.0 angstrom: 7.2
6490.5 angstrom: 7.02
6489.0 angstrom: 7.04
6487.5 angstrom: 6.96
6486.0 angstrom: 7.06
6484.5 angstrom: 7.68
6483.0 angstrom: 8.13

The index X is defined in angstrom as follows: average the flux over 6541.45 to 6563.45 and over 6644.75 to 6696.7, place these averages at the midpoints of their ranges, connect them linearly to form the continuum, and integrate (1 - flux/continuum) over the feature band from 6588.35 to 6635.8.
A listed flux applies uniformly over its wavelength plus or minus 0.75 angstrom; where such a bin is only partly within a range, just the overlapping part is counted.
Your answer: 0.3 angstrom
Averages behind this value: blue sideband 6.92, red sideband 7.26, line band 7.04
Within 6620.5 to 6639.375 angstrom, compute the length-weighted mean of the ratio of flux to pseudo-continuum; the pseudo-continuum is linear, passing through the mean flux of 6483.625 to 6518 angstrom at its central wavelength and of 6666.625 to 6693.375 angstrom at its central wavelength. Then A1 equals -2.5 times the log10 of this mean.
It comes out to 0.05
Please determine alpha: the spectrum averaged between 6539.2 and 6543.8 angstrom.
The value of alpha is 6.45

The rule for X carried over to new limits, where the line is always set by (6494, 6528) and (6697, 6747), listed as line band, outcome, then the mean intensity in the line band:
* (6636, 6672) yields -1.1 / 7.18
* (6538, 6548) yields 0.9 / 6.47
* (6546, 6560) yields 0.1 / 7.04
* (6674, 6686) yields -0.9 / 7.46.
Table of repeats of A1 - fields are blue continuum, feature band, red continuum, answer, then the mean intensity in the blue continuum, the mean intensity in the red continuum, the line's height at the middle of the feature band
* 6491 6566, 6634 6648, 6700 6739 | 0.05 mag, 7.14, 6.91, 7.01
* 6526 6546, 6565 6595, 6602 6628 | 0.00 mag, 7.09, 7.08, 7.09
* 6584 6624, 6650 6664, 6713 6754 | -0.09 mag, 7.08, 6.8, 6.97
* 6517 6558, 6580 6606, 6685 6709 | -0.01 mag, 7.1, 6.79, 6.99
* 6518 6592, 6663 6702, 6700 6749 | -0.03 mag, 7.13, 6.86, 6.93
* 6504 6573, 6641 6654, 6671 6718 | 0.07 mag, 7.11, 7.06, 7.07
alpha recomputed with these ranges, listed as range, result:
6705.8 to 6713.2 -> 6.91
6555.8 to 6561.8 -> 7.22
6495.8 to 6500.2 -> 7.21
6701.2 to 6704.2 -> 6.56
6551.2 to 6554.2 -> 7.14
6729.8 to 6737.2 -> 7.52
